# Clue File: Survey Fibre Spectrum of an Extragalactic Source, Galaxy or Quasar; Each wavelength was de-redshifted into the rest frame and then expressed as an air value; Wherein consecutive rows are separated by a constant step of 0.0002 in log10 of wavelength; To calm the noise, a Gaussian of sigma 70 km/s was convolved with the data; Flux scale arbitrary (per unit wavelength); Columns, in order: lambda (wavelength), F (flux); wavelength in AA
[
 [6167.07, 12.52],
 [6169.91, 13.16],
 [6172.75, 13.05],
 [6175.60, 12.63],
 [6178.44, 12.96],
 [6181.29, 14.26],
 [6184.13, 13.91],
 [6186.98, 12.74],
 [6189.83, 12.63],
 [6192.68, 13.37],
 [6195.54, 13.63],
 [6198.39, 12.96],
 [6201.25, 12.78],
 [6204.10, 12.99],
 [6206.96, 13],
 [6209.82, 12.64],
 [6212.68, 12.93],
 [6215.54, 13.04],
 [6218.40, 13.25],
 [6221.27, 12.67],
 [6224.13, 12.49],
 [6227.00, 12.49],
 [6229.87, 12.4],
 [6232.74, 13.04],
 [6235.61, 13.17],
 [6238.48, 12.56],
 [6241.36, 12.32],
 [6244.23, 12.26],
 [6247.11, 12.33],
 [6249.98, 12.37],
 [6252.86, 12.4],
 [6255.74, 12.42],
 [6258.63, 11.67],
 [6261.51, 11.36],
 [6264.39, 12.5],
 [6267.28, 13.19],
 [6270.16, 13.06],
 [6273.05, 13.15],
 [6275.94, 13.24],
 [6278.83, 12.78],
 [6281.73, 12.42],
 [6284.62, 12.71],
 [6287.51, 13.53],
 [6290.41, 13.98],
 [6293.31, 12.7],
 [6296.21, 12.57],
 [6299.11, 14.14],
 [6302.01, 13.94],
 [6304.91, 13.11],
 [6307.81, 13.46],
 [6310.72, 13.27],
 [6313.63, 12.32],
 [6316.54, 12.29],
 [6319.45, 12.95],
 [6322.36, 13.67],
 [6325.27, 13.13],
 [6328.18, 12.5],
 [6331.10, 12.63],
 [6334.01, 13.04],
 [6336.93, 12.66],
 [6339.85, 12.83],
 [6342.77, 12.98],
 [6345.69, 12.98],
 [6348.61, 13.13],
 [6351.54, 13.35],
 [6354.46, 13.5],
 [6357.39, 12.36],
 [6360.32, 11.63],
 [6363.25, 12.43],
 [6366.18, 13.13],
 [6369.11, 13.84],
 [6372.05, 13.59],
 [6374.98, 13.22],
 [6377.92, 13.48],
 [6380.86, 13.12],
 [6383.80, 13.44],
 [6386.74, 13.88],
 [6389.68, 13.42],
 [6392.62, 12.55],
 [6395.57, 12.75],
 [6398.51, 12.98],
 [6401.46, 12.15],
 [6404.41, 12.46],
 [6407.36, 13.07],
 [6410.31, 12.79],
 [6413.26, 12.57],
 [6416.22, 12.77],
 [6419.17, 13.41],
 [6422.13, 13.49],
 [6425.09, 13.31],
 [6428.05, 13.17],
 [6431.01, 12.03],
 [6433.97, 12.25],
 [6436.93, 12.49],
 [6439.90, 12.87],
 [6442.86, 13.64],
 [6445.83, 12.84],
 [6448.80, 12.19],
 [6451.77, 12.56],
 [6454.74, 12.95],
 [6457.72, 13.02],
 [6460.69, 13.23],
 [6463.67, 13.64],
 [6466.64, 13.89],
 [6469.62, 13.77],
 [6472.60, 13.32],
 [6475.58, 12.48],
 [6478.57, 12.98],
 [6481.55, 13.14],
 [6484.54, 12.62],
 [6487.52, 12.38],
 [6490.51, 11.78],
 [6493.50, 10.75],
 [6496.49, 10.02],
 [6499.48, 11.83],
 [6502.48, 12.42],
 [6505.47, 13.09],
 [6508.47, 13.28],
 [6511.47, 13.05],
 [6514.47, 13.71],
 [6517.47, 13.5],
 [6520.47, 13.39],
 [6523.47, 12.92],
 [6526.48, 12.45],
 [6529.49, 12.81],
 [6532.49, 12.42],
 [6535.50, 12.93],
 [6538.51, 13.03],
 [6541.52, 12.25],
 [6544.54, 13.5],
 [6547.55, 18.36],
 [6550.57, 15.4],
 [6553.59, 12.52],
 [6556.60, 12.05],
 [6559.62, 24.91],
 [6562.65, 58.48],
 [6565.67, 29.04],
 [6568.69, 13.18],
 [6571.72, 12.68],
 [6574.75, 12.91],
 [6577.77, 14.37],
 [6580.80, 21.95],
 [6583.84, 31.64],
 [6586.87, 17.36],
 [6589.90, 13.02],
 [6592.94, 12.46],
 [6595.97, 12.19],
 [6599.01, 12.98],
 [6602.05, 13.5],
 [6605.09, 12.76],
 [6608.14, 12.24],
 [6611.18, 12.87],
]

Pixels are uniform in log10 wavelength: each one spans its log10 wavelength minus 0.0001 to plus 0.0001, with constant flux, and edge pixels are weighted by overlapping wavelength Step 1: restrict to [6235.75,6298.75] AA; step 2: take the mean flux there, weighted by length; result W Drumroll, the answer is 12.7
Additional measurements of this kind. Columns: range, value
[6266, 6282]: 13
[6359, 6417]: 13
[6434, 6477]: 13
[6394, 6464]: 12.8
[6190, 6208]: 13.1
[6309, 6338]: 12.9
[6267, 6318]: 13.1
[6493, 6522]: 12.6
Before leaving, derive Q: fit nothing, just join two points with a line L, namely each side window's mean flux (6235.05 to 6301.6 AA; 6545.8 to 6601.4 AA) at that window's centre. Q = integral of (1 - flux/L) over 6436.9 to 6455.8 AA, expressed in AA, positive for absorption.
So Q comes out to 4.2 AA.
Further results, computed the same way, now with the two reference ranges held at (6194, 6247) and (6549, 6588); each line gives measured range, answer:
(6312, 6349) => 6.3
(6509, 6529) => 6.9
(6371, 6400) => 6.2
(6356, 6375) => 4.1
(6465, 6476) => 3.2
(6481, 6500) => 7.5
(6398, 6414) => 4.3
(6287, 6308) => 1.8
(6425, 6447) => 6.4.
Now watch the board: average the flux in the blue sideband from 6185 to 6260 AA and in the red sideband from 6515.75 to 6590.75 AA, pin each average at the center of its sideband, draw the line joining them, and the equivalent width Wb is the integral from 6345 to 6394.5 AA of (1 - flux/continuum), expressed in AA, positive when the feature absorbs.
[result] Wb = 5.79 AA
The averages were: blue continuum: 12.7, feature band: 13.1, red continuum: 17.5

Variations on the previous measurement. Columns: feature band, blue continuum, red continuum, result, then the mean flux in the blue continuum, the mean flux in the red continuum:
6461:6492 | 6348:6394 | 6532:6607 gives 4.9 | 13.1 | 17.5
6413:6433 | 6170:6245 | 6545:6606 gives 4.0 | 12.9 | 18.6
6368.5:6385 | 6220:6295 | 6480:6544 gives -1.1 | 12.7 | 12.6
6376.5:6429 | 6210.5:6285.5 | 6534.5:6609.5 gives 6.6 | 12.6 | 17.5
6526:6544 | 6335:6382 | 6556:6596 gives 6.2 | 13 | 20.9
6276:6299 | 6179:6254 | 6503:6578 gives 1.0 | 12.9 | 16.2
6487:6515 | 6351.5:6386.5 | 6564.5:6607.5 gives 5.3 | 13.1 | 16.2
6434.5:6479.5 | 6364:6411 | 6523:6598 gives 5.5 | 13.1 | 17.4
